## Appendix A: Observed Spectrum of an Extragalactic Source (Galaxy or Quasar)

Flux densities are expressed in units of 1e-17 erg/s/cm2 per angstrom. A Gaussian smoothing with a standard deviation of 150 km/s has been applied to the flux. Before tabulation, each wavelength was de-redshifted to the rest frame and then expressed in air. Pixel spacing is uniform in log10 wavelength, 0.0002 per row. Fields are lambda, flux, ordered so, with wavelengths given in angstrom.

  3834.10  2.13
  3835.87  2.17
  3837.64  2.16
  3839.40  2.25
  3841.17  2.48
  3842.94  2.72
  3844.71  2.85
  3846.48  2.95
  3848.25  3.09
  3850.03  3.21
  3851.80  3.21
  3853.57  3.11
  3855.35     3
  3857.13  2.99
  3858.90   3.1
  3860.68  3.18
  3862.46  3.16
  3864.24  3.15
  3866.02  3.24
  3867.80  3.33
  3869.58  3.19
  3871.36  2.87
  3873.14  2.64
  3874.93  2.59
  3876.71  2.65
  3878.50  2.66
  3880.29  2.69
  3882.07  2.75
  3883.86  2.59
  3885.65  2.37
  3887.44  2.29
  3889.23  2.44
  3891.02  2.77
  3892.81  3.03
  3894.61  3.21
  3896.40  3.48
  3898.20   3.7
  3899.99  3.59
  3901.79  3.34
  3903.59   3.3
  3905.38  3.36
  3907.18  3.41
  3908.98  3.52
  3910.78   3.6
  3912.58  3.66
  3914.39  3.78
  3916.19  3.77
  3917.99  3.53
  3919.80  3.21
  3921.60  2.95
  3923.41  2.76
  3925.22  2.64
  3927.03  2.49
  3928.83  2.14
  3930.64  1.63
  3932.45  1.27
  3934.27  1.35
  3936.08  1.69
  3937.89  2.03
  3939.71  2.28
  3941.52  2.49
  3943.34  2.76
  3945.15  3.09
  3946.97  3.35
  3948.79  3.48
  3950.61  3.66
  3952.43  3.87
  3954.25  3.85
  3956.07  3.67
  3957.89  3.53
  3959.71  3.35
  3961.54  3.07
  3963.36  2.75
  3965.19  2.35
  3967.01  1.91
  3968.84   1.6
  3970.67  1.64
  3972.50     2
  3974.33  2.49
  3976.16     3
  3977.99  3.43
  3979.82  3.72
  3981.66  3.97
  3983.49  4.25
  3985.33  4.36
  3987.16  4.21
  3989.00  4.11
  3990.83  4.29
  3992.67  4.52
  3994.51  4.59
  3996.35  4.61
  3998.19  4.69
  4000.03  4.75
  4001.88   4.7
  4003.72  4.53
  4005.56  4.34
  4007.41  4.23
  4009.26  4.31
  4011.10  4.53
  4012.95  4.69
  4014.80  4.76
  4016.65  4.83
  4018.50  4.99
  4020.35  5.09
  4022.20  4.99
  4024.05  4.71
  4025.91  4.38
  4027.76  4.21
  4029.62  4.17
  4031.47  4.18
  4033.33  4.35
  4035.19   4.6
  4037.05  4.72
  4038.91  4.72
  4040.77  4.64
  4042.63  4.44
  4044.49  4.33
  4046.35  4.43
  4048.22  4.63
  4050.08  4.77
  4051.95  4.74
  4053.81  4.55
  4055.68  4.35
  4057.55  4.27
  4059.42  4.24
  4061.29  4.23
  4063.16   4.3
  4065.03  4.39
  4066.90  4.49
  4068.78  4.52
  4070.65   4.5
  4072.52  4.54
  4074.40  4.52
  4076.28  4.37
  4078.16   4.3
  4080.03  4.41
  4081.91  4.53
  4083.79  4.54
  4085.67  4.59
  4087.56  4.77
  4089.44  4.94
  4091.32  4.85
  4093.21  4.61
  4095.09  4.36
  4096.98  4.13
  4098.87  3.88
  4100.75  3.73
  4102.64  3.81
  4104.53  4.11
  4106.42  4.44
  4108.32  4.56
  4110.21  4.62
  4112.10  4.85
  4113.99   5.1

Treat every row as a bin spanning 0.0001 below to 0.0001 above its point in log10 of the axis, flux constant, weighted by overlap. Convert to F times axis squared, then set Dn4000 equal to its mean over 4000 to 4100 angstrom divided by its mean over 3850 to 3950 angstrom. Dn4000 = 1.7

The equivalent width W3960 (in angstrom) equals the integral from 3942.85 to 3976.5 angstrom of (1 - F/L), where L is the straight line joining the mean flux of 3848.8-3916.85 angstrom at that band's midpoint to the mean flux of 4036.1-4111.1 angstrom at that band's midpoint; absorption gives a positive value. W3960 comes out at 6.6 angstrom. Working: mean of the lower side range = 3.1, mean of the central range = 2.92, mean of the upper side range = 4.45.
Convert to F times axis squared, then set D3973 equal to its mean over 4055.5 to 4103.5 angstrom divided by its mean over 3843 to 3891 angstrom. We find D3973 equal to 1.69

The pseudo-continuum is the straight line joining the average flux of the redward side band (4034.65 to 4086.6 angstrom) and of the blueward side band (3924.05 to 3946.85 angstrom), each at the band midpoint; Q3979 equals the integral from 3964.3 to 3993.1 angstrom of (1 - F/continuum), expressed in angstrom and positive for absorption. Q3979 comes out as -1.8 angstrom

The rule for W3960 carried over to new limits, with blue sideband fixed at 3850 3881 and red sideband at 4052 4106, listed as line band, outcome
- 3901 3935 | 3.9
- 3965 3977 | 5.1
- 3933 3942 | 4.0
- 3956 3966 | 1.5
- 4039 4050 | -1.0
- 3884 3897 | 1.6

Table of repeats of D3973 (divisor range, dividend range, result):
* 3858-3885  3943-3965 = 1.20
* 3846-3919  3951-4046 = 1.37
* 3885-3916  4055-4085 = 1.48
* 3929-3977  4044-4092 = 1.82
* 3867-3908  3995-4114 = 1.65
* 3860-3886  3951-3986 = 1.13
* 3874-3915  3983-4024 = 1.57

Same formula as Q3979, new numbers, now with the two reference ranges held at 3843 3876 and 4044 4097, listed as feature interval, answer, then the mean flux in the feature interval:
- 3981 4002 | -2.5 angstrom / 4.42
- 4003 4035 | -3.2 angstrom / 4.55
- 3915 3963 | 9.9 angstrom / 2.85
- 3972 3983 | 1.9 angstrom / 3.19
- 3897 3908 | -0.4 angstrom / 3.45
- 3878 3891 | 2.7 angstrom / 2.55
